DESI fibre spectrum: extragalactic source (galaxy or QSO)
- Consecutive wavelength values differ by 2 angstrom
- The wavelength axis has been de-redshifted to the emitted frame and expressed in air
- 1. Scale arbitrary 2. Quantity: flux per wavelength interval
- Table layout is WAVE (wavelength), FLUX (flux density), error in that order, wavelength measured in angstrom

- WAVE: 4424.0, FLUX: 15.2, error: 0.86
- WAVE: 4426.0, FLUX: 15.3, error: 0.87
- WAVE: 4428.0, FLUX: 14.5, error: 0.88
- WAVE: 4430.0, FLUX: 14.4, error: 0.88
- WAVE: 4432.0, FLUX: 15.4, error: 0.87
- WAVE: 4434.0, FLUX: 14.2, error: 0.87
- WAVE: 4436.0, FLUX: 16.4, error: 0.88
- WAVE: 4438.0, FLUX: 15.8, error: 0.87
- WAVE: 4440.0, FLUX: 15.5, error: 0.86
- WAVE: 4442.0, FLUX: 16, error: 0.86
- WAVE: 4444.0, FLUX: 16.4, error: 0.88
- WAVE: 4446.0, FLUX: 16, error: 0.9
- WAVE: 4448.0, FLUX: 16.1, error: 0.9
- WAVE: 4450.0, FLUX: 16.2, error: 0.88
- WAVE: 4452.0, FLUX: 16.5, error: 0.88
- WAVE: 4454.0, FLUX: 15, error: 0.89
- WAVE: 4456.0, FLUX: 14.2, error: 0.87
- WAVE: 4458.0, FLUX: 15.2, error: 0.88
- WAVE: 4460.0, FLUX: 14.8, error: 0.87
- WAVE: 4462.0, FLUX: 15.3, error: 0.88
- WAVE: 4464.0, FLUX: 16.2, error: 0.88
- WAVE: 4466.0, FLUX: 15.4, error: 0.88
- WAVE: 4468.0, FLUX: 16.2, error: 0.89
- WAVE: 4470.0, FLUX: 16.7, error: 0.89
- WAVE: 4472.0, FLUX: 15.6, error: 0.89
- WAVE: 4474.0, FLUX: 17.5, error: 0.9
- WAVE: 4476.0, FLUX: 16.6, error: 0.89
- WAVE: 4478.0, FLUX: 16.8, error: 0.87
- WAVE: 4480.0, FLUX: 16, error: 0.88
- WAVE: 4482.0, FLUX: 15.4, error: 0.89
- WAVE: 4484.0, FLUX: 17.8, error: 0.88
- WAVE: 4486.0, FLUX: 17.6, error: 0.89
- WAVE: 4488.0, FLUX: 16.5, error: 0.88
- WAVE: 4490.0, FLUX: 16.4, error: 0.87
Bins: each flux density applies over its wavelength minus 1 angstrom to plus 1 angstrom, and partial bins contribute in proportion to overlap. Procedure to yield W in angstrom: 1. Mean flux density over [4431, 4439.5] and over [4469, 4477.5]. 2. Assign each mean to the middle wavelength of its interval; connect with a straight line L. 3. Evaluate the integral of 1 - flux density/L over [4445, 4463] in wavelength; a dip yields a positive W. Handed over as 0.6 angstrom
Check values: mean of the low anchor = 15.5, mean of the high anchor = 16.6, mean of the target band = 15.5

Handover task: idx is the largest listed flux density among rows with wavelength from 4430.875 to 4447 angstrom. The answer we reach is 16.4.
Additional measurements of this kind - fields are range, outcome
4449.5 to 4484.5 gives 17.8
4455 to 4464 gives 16.2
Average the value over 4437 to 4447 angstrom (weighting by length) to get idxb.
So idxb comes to 15.9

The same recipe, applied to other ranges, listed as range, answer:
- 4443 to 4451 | 16.2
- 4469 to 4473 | 16.1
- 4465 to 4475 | 16.3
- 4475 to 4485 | 16.5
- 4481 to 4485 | 16.6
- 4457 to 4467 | 15.4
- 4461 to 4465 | 15.8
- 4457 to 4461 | 15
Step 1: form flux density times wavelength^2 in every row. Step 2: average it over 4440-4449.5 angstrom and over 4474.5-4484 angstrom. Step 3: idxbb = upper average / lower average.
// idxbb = 1.04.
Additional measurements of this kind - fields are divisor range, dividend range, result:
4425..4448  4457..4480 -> 1.05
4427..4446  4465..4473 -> 1.05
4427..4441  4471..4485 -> 1.11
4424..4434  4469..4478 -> 1.14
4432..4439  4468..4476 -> 1.09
